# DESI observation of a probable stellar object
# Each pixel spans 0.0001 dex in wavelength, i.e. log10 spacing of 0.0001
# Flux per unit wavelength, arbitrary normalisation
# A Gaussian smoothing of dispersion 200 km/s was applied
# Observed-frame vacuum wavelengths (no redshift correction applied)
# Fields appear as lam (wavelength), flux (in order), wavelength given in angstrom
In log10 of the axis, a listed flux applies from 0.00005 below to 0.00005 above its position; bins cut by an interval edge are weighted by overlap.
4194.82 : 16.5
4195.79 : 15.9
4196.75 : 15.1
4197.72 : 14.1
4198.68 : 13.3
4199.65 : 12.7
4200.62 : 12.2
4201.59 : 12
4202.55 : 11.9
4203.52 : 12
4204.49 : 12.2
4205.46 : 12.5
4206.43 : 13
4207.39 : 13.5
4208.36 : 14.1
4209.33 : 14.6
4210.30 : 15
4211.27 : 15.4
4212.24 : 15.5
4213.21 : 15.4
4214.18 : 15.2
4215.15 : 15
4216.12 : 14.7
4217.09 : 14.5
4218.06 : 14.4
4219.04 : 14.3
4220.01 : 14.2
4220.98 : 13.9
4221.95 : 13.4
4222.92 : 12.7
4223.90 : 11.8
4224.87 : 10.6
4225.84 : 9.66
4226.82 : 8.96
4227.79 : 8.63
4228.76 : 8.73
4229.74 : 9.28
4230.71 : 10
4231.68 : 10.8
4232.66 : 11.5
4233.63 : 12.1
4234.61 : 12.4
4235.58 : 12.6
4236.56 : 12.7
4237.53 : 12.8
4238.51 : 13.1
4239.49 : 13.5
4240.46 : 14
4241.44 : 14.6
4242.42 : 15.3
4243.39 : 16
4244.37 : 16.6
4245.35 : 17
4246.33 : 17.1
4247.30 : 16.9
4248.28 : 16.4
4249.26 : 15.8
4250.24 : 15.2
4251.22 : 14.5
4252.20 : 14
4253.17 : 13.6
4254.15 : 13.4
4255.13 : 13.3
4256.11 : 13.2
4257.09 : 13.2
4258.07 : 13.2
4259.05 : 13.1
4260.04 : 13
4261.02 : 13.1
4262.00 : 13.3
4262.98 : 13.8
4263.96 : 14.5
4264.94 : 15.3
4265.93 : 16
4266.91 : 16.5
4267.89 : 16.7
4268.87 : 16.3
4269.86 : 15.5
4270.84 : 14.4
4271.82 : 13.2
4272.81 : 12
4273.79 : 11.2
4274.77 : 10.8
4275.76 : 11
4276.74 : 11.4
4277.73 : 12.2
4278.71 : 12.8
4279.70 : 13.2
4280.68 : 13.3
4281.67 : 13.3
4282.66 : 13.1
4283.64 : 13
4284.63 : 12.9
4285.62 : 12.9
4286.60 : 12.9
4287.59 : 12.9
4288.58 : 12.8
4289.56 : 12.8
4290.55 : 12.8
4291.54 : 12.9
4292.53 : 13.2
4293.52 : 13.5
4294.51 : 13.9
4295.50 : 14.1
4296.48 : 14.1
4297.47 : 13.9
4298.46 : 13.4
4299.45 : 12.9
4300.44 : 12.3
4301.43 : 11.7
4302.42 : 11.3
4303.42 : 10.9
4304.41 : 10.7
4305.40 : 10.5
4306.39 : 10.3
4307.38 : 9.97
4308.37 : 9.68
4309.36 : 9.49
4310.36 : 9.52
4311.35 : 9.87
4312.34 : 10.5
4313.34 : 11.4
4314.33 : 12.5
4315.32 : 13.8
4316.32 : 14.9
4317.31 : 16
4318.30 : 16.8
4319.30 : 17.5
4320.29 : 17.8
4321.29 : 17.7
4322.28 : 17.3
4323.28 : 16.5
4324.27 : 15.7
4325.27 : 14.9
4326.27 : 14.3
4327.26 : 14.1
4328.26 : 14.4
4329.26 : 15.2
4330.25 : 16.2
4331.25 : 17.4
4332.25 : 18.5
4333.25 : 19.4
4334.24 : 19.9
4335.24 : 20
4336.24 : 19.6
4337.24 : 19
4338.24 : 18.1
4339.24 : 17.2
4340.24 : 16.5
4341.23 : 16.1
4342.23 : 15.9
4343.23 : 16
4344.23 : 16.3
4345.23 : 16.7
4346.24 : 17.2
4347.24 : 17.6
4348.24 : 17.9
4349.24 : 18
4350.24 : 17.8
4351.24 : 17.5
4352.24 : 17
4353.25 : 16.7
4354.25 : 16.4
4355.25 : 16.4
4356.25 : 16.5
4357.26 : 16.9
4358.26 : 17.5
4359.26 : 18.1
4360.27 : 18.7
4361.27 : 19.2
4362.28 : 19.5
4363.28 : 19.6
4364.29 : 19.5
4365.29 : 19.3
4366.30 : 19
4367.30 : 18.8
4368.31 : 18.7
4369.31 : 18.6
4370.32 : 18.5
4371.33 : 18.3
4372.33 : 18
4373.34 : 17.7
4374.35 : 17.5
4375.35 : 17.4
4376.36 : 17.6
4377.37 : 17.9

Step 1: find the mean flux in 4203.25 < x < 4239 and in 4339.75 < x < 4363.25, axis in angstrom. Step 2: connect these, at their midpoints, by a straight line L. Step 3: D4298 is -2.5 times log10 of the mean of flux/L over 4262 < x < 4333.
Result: 0.14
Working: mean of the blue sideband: 12.7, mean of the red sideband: 17.3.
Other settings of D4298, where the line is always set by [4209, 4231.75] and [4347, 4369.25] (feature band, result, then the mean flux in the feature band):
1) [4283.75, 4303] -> 0.197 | 13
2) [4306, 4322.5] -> 0.237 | 13.2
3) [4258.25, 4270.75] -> -0.016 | 14.7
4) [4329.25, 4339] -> -0.080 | 18.5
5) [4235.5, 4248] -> -0.096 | 14.9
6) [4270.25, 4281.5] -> 0.202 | 12.4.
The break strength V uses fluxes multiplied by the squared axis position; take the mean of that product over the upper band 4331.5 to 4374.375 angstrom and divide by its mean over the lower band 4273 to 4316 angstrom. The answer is 1.52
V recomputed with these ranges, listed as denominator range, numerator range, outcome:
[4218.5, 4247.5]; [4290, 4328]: 1.07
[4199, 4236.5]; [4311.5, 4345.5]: 1.35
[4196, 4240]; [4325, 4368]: 1.45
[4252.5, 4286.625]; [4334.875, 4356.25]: 1.33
